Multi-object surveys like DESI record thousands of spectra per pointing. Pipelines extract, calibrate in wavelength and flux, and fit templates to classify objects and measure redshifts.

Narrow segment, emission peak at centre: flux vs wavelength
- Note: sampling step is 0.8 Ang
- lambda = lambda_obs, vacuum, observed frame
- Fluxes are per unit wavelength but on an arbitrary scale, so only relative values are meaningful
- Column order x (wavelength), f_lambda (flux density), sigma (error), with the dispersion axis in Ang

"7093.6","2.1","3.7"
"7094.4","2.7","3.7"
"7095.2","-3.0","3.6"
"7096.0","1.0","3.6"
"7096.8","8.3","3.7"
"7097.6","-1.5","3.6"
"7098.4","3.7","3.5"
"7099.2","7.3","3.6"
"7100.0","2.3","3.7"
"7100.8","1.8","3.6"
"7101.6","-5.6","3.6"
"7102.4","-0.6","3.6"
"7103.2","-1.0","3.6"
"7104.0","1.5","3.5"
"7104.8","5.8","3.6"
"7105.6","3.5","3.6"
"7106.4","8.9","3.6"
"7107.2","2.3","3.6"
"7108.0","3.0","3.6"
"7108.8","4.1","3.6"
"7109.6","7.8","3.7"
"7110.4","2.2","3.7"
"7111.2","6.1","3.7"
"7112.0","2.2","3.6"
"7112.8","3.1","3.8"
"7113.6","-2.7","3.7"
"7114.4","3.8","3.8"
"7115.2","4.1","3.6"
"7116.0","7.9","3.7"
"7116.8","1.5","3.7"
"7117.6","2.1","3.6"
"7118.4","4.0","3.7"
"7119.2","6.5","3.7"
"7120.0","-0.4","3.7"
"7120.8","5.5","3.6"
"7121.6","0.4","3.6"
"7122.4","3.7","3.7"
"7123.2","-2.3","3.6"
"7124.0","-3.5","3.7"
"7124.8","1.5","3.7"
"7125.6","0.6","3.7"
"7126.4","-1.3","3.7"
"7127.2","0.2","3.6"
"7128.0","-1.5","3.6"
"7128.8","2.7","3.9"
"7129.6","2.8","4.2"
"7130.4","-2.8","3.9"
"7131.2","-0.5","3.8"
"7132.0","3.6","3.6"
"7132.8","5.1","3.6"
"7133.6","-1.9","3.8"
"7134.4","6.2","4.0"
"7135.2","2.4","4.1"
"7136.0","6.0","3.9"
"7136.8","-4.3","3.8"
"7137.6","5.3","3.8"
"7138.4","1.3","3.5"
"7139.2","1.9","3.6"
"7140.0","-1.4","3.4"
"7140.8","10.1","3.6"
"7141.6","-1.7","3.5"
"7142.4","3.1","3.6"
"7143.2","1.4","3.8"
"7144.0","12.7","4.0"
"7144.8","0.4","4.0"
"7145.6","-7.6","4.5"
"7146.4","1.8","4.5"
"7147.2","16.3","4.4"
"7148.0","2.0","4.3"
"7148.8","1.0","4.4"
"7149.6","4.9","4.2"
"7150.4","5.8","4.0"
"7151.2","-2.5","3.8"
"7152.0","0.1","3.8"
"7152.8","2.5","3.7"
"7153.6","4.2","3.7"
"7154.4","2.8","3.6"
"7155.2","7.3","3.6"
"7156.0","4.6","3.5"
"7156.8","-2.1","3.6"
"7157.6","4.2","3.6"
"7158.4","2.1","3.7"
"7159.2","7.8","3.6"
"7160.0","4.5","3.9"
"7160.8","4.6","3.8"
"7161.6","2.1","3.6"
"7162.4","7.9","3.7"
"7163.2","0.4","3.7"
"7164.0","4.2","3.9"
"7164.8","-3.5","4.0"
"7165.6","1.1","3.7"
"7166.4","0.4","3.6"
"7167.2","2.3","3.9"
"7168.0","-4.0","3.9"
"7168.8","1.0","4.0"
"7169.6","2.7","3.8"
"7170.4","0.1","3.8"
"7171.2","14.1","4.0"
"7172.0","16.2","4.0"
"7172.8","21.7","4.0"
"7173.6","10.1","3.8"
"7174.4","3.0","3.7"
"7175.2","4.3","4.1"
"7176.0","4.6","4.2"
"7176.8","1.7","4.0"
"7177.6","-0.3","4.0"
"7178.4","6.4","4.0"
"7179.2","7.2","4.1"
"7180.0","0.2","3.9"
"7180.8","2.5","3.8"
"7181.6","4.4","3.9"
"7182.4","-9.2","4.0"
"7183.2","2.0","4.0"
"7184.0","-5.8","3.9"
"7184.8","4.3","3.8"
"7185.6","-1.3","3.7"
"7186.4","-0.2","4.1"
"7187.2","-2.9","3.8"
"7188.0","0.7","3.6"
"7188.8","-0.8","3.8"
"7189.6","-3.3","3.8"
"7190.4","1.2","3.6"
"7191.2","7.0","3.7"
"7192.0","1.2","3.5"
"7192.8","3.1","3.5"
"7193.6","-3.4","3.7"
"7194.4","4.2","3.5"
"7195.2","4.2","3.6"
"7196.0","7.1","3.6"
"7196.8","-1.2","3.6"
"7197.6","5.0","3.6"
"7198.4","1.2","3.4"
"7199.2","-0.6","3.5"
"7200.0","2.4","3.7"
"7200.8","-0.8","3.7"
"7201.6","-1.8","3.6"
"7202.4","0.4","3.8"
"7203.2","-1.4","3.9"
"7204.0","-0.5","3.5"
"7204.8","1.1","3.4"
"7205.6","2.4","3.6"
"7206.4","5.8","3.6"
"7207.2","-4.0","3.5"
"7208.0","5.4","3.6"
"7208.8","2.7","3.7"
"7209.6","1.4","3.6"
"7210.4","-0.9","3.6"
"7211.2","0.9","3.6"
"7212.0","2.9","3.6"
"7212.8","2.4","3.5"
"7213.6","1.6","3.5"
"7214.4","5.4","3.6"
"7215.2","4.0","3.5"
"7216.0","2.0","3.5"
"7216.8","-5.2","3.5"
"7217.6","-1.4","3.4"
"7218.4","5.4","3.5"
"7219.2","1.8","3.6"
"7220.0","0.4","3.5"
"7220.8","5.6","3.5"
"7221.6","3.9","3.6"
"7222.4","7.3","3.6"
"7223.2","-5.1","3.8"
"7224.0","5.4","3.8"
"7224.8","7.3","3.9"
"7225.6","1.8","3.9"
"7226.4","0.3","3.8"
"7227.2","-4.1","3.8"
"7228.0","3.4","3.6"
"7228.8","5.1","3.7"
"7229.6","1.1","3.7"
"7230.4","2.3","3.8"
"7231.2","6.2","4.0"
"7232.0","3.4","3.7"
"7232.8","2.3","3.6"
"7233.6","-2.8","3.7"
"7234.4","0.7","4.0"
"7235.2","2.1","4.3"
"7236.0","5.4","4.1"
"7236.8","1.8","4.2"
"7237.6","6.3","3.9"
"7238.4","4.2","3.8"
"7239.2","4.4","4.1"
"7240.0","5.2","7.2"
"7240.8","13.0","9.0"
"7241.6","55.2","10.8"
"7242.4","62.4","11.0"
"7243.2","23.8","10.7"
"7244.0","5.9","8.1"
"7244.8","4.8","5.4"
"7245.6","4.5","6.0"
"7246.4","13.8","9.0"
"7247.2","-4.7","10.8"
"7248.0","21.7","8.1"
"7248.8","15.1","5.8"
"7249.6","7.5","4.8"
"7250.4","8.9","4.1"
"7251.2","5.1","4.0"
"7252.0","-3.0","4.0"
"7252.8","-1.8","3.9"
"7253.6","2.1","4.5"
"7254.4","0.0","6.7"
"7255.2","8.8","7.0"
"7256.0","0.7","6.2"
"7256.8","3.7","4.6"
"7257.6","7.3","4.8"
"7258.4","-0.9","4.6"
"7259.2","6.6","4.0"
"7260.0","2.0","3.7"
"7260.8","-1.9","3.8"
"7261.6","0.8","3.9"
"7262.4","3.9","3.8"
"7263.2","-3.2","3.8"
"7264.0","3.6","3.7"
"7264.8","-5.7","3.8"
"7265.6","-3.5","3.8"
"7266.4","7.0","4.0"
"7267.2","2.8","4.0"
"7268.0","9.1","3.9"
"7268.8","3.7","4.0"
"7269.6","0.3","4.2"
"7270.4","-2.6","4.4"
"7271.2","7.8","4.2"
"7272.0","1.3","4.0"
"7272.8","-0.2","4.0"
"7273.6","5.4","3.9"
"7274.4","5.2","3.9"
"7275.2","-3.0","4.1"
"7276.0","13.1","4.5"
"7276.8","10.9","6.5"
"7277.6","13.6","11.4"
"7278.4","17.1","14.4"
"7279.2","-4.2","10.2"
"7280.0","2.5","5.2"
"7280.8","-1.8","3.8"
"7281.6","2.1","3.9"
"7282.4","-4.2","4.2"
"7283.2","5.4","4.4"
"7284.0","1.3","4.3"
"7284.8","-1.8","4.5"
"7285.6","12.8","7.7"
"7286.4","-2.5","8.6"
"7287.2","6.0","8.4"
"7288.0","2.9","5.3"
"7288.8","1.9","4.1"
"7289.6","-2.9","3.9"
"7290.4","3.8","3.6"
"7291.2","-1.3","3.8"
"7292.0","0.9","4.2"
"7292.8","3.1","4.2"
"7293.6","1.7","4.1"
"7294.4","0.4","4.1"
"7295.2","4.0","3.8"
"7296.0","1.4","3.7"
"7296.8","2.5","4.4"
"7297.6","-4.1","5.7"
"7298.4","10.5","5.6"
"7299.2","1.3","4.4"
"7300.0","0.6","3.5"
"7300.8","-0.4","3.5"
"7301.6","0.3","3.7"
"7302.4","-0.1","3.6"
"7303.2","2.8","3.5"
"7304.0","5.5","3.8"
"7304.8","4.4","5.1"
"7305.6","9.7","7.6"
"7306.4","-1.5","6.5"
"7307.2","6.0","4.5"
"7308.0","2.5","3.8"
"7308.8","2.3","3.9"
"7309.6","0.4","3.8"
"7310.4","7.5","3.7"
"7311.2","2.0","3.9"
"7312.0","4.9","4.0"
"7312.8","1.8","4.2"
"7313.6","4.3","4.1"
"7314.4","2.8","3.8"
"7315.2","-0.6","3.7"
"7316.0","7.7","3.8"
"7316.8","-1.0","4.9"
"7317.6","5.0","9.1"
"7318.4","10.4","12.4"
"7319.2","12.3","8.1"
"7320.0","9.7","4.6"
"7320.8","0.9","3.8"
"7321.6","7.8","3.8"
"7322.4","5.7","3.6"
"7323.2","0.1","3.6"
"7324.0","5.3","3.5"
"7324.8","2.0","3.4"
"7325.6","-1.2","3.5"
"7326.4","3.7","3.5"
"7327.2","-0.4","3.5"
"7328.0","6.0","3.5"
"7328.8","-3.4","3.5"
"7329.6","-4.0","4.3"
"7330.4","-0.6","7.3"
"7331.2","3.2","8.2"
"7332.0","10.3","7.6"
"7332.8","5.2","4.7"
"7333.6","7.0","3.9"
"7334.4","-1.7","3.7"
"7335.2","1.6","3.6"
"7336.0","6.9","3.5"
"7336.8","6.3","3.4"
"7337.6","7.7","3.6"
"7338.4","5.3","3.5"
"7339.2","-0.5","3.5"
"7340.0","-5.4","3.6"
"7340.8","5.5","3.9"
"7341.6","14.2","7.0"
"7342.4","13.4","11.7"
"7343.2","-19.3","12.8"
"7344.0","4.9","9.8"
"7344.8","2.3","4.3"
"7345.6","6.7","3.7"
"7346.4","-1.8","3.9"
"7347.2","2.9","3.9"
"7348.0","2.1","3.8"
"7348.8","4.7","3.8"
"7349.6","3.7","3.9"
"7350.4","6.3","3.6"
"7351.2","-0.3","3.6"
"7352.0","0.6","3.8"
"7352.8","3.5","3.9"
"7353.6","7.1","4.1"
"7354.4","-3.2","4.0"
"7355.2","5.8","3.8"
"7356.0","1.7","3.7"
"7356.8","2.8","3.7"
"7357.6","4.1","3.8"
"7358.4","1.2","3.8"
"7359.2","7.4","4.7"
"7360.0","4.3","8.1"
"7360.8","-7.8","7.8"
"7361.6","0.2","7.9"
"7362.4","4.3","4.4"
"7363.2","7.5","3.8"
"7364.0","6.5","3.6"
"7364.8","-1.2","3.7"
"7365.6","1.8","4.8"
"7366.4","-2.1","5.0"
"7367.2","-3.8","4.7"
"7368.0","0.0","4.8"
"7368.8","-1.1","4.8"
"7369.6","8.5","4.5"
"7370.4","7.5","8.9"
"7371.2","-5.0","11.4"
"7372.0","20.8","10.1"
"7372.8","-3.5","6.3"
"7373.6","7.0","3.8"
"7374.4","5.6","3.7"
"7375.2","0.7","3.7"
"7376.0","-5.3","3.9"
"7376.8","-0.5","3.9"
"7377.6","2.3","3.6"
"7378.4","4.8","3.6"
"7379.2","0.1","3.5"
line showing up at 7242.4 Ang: [O III]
